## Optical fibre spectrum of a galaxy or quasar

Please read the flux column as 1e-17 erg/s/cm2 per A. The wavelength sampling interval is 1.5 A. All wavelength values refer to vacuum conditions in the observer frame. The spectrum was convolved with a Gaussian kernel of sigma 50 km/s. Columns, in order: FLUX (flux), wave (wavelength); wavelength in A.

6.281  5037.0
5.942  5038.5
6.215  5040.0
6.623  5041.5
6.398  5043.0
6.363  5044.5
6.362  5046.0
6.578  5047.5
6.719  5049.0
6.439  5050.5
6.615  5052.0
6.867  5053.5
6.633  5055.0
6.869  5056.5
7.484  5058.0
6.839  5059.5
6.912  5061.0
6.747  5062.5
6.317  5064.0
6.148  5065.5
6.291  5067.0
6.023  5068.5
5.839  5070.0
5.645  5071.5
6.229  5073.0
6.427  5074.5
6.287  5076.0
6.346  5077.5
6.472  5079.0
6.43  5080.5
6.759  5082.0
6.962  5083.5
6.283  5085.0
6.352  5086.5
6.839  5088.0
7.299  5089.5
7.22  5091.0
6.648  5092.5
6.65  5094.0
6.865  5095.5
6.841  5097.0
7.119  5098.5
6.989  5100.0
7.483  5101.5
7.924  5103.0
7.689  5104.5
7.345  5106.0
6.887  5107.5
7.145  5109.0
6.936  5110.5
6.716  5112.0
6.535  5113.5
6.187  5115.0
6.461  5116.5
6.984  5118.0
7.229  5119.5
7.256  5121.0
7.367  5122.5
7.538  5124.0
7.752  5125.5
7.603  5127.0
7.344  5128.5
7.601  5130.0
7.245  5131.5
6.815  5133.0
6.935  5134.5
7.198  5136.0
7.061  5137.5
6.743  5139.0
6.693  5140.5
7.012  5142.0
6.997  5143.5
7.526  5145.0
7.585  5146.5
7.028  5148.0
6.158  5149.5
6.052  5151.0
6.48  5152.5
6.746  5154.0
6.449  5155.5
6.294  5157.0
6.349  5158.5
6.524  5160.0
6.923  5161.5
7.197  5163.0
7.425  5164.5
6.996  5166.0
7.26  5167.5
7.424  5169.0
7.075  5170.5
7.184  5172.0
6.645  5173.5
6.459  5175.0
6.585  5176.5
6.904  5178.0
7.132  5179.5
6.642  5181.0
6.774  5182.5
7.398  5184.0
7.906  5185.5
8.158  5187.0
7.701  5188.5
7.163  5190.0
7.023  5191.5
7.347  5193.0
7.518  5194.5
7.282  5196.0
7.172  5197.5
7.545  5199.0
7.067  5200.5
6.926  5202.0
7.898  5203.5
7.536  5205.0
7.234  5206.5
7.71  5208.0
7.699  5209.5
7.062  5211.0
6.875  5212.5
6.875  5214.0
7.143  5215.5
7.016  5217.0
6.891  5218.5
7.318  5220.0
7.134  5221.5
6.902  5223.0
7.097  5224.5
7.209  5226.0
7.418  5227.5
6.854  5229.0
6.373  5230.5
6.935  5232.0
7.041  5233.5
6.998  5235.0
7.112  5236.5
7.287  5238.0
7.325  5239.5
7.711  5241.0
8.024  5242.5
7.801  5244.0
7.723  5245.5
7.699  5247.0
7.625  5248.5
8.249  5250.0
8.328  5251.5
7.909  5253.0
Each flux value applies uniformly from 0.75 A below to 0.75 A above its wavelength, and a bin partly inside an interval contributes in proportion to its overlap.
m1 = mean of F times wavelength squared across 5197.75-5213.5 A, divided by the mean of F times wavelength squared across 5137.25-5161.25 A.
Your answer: 1.12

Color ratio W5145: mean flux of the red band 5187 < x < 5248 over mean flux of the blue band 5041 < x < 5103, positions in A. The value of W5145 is 1.1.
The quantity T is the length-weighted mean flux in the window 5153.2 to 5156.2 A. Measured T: 6.6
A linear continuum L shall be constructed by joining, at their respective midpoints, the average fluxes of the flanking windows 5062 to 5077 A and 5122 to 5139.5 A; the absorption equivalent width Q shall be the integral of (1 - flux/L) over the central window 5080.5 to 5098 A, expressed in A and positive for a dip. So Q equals -0.7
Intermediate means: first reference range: 6.19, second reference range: 7.27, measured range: 6.78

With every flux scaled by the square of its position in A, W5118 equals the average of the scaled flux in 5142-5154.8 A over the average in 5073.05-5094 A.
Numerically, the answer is 1.06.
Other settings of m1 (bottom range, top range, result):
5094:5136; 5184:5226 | 1.06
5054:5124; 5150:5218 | 1.09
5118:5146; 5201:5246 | 1.04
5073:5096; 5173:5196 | 1.12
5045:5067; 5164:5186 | 1.11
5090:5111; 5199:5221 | 1.06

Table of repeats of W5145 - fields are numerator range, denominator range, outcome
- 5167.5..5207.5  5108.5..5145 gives 1.02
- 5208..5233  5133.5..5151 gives 1.02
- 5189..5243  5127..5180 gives 1.04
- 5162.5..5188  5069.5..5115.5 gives 1.05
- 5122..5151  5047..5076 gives 1.10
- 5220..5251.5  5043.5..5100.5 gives 1.11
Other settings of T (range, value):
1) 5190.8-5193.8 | 7.19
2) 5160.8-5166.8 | 7.14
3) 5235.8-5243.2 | 7.49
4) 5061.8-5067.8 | 6.37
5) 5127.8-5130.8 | 7.47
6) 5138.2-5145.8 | 7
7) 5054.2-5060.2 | 6.96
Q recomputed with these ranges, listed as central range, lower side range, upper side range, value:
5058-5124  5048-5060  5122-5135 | 3.02 A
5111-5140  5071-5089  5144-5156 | -1.86 A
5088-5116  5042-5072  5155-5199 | -1.22 A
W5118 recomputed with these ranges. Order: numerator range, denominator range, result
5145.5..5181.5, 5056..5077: 1.10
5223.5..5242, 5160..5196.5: 1.02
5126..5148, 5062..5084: 1.16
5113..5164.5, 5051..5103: 1.07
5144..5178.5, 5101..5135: 0.97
